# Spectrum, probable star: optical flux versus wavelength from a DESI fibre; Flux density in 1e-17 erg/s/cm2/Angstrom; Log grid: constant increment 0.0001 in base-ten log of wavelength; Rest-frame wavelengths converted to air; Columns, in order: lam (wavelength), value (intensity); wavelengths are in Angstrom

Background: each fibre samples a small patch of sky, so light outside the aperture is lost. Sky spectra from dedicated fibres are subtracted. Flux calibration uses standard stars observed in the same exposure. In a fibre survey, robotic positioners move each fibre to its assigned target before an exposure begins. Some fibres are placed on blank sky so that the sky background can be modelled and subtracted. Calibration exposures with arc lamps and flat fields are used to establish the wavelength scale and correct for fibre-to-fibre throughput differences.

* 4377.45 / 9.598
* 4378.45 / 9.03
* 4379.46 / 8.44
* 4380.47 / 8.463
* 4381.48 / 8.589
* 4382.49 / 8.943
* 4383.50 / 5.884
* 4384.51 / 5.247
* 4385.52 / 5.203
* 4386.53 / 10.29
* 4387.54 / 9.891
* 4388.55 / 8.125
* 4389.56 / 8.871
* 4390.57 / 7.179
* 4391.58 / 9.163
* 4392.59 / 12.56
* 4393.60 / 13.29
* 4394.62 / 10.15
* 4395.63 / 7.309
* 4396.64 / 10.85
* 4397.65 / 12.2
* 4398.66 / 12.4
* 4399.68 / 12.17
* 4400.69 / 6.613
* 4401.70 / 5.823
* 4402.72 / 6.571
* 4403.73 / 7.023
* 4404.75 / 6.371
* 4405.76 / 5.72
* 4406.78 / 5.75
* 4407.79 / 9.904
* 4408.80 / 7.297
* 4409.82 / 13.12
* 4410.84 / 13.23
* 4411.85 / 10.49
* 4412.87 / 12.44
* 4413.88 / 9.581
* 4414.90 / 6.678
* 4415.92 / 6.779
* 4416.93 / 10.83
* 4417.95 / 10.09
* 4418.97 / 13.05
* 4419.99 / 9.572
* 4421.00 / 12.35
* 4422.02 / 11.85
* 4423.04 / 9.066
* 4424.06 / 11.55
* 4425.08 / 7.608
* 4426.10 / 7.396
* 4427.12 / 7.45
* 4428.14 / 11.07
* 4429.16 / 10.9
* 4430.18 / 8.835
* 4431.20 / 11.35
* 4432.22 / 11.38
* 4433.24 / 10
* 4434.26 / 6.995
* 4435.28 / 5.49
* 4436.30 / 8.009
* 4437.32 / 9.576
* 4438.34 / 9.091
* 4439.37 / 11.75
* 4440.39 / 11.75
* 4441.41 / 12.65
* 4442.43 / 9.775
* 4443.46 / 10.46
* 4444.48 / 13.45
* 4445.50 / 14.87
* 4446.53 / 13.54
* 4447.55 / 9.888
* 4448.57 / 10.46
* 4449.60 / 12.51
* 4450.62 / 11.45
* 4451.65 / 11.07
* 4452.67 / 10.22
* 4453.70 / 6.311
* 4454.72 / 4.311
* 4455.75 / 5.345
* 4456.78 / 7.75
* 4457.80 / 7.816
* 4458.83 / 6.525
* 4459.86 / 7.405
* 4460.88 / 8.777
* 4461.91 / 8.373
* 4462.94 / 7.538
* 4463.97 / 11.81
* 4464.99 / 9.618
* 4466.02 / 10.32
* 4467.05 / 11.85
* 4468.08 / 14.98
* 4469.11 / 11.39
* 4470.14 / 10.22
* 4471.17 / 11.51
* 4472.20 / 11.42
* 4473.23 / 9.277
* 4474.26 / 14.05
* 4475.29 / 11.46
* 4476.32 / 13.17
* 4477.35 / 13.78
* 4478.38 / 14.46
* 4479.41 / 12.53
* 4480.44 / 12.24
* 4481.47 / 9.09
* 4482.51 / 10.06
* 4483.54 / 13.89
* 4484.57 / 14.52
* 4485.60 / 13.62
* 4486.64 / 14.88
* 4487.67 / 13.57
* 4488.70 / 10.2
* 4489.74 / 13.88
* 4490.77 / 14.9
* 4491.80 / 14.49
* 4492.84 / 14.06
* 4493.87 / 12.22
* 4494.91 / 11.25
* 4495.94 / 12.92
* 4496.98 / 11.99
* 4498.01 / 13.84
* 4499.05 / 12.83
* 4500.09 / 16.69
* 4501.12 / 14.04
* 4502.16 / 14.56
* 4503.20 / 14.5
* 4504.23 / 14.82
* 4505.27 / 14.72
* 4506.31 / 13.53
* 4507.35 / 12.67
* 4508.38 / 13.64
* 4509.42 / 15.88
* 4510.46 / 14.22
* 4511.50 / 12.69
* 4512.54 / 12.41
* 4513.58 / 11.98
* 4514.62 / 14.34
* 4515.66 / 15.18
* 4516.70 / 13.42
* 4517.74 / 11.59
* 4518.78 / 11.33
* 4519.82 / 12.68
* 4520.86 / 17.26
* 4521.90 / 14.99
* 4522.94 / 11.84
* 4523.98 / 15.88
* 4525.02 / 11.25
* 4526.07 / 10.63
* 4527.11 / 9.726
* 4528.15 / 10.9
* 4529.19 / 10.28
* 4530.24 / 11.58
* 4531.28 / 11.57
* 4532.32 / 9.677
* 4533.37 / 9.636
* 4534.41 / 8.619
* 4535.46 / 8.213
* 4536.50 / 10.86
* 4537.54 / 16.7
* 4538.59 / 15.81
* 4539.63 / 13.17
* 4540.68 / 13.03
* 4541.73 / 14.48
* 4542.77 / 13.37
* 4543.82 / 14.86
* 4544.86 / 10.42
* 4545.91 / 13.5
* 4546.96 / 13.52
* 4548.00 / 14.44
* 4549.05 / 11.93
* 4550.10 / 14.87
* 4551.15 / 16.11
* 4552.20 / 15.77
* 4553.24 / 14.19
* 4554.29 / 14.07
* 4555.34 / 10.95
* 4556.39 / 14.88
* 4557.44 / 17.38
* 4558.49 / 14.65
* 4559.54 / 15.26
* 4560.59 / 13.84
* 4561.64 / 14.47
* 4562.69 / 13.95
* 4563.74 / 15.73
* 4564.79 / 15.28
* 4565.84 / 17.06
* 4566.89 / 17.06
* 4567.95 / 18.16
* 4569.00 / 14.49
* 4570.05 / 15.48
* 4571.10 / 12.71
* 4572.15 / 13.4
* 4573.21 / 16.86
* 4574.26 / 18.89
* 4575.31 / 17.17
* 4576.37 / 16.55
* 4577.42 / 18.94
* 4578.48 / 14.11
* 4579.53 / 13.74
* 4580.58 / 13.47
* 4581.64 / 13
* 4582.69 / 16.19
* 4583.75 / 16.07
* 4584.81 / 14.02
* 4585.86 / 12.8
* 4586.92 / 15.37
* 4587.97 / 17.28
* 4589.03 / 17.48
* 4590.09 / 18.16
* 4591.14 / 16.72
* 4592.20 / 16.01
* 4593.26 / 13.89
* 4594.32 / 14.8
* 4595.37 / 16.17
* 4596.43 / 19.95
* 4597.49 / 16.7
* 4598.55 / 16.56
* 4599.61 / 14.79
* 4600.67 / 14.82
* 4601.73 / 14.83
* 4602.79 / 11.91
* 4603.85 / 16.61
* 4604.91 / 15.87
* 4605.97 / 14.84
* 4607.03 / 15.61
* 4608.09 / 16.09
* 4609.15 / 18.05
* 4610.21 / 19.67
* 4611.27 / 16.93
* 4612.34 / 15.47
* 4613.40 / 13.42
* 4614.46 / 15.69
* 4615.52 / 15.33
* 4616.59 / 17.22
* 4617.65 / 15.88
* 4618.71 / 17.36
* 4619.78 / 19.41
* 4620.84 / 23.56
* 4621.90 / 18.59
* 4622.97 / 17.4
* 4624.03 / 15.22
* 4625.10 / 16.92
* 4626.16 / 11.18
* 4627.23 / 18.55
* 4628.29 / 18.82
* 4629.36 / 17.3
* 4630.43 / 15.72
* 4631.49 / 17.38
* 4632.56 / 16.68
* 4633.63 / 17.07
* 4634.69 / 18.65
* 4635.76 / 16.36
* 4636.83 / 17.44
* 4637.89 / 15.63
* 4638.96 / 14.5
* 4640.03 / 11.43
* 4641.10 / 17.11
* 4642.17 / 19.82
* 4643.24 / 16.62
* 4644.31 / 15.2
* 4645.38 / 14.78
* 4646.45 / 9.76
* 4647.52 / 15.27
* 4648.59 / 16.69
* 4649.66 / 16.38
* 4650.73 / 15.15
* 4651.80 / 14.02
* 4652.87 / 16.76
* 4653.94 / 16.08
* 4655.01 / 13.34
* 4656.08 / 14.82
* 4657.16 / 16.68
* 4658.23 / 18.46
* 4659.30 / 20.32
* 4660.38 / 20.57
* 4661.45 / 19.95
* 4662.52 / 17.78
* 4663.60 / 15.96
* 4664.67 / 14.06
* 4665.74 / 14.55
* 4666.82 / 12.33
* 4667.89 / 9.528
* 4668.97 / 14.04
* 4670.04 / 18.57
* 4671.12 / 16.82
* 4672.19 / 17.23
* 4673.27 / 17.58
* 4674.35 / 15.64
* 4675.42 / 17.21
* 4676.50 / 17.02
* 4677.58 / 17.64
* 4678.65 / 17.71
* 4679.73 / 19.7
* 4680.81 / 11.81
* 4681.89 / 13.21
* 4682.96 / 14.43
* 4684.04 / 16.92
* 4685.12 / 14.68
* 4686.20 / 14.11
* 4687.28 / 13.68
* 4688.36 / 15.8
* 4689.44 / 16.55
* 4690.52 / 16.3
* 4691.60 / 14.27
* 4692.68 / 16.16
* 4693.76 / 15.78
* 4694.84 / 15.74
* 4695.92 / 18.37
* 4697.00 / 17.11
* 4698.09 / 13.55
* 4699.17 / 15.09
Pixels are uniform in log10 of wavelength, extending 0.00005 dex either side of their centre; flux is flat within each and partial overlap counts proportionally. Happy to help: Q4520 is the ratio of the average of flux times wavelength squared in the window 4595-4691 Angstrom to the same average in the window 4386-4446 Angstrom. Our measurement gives 1.83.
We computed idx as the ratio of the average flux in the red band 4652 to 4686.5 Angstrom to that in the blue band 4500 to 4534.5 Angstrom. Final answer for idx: 1.2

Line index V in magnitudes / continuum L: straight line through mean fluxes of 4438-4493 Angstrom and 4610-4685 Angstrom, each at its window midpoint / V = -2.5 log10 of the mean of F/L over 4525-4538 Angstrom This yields 0.215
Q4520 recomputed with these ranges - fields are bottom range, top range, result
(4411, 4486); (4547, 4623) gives 1.61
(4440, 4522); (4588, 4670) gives 1.43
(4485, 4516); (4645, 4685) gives 1.25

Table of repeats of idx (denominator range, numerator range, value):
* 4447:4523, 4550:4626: 1.32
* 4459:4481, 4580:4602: 1.40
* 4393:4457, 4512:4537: 1.22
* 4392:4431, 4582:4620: 1.66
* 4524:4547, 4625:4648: 1.34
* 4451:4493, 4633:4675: 1.45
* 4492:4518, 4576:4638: 1.20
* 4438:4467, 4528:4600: 1.48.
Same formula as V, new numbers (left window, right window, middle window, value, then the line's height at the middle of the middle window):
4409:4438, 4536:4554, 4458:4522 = -0.039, 12.1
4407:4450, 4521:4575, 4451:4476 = 0.180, 11.3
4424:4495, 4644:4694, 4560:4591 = -0.152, 13.6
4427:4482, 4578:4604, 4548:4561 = -0.033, 14.1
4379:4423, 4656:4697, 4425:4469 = 0.066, 10.4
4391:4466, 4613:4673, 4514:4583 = -0.039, 13.4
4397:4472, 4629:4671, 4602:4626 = -0.114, 14.9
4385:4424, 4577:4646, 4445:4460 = 0.179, 11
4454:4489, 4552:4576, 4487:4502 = -0.127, 11.9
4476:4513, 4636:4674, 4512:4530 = 0.094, 13.8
